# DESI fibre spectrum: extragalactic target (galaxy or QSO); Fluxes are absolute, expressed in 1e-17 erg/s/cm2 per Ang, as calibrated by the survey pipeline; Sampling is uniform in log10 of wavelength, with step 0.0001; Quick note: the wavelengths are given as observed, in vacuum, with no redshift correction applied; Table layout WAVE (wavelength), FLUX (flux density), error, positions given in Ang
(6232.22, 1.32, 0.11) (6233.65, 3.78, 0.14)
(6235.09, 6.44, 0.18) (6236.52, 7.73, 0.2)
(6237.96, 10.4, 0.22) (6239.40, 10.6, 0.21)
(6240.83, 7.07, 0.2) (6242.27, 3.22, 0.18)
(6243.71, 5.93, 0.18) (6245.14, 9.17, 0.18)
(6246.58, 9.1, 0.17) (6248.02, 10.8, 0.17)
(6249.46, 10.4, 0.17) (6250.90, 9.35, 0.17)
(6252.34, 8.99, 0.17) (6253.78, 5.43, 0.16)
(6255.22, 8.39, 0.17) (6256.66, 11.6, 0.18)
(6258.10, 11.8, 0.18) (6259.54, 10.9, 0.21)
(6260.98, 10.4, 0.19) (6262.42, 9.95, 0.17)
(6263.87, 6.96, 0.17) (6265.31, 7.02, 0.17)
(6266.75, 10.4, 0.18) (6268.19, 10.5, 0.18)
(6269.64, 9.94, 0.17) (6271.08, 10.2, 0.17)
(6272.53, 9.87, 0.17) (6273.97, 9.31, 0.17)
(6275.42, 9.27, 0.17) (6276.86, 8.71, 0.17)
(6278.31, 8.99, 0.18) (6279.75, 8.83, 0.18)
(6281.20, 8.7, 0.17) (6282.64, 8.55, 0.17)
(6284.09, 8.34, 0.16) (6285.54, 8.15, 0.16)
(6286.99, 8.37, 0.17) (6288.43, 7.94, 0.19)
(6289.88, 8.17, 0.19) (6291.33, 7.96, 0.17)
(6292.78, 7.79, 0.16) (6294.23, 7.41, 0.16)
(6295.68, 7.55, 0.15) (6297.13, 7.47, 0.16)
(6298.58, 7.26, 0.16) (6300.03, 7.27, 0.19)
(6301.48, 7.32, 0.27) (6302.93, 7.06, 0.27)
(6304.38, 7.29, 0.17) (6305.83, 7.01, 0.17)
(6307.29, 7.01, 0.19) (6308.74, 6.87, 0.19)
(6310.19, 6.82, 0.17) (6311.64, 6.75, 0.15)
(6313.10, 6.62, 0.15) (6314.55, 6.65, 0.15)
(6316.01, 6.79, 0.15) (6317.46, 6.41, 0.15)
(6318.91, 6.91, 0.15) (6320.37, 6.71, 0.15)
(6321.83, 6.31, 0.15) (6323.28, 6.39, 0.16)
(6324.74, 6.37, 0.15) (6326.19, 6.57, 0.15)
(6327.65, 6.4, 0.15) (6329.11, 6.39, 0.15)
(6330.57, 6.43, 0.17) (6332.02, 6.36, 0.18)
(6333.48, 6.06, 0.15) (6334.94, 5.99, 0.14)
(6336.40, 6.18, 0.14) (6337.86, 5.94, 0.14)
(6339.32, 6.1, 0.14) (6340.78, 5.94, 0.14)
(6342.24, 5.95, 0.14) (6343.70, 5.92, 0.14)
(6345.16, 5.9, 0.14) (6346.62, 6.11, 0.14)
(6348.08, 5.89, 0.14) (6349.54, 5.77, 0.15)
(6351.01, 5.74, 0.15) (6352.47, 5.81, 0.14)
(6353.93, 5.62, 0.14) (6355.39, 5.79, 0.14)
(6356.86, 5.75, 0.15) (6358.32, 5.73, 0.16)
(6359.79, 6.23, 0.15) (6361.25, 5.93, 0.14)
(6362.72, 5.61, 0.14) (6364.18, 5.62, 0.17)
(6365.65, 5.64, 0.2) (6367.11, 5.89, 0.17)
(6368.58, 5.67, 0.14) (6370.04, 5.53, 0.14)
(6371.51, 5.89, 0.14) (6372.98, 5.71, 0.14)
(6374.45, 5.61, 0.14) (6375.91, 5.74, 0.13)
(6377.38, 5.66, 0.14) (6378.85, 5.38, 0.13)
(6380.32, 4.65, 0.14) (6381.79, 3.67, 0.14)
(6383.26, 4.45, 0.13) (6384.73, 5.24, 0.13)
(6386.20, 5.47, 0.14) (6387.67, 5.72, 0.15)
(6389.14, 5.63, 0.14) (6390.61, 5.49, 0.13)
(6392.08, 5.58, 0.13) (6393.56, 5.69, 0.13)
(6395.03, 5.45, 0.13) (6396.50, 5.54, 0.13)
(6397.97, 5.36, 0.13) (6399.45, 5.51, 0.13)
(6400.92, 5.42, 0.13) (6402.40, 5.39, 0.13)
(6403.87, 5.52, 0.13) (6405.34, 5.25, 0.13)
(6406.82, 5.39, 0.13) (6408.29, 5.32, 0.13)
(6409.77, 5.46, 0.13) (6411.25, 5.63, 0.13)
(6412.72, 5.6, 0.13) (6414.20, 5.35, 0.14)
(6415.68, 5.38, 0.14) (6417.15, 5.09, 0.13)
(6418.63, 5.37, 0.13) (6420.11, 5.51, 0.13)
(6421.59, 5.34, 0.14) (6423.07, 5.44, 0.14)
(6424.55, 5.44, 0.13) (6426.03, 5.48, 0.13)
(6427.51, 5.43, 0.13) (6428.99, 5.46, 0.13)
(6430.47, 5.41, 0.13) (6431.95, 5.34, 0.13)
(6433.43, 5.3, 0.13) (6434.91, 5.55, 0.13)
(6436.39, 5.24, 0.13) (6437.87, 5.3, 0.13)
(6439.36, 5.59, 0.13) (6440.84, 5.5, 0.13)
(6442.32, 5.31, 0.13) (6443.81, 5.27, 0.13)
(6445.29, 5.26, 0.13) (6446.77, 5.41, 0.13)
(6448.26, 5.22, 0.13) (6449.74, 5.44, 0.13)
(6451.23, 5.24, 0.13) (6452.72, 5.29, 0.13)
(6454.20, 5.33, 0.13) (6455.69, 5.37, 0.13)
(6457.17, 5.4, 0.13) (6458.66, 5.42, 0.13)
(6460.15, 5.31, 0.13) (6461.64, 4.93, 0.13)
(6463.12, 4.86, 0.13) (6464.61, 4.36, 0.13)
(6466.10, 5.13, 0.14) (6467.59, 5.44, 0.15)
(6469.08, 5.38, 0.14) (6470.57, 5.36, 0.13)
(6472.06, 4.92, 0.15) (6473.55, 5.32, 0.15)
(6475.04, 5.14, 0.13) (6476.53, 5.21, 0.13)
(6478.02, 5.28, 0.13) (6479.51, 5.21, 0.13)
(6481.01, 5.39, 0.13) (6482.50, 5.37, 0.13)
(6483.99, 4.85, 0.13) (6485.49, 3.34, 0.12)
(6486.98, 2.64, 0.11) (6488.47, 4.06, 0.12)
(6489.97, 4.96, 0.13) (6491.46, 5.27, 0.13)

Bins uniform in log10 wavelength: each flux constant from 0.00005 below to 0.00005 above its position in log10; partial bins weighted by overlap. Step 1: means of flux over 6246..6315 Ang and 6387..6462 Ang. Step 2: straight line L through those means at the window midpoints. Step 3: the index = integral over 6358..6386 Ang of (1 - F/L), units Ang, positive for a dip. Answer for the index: 4.6 Ang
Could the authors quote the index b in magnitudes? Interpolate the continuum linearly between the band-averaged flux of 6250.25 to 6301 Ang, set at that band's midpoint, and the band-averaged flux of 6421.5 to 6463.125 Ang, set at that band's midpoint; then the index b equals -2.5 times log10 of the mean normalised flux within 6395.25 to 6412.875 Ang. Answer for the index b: 0.13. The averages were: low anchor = 8.78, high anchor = 5.35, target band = 5.45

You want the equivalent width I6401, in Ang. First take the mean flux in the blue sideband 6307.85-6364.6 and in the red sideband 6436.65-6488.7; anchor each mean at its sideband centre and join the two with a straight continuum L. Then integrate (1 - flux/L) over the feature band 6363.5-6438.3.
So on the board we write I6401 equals 2.8 Ang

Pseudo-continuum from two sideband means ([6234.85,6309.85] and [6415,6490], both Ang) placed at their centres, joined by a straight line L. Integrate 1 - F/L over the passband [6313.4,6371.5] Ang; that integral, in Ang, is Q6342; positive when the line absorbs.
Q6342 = 9.0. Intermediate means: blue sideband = 8.49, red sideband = 5.17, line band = 6.08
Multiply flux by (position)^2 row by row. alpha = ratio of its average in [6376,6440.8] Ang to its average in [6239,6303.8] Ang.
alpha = 0.65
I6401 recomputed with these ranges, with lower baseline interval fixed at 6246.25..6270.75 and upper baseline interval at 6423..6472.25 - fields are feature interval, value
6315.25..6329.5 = 2.8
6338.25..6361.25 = 4.9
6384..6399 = 2.4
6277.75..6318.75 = 5.4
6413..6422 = 0.9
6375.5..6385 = 2.6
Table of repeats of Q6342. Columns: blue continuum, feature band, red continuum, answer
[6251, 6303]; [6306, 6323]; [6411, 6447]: 2.5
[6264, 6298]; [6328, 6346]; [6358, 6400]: 1.9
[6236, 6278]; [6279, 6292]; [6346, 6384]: -0.3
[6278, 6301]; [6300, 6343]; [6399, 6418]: 4.6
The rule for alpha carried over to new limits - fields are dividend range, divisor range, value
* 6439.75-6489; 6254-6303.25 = 0.61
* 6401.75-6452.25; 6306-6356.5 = 0.88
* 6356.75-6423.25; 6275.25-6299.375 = 0.69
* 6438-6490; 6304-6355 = 0.84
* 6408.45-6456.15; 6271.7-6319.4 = 0.73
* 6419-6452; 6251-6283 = 0.61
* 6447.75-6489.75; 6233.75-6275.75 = 0.60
